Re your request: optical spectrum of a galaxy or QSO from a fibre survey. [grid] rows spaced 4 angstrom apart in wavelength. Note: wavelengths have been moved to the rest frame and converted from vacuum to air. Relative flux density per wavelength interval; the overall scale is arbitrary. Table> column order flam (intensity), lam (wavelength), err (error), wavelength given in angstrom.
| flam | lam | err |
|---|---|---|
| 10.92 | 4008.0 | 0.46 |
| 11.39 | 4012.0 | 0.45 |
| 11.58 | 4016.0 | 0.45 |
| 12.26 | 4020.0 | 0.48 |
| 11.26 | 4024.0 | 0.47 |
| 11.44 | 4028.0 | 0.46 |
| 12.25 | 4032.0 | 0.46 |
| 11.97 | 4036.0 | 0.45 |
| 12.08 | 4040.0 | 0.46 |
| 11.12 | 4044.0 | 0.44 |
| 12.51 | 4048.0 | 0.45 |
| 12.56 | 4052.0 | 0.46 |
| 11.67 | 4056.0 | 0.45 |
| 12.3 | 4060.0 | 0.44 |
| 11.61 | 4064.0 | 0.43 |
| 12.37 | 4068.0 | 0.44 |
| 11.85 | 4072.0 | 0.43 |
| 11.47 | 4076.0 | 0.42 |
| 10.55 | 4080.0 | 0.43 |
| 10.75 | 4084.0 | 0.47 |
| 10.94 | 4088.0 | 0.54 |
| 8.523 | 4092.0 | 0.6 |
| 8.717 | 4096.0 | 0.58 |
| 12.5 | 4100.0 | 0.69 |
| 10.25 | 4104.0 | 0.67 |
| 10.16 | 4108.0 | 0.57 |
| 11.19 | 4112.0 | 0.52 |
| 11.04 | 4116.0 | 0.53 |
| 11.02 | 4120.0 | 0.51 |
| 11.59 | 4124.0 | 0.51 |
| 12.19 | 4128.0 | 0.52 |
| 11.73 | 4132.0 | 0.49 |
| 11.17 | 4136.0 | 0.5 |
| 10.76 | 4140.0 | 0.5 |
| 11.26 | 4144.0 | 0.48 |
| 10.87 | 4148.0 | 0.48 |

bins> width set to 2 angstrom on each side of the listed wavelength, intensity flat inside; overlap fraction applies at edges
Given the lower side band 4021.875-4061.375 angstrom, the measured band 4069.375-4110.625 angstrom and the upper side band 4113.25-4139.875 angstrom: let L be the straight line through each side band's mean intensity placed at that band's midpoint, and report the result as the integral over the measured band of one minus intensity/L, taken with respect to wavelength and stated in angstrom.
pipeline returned 3.6 angstrom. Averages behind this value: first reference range 11.9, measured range 10.6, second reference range 11.4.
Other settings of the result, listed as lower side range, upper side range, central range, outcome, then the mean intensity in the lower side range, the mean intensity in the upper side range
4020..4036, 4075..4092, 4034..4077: -3.0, 11.8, 10.6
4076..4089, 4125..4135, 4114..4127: 0.4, 10.8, 11.8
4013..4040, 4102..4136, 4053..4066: -0.4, 11.8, 11.1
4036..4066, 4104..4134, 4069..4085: 0.6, 12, 11.2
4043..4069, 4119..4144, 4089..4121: 3.3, 12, 11.4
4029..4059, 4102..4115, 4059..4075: -0.7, 12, 10.6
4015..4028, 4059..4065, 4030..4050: -0.3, 11.7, 12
